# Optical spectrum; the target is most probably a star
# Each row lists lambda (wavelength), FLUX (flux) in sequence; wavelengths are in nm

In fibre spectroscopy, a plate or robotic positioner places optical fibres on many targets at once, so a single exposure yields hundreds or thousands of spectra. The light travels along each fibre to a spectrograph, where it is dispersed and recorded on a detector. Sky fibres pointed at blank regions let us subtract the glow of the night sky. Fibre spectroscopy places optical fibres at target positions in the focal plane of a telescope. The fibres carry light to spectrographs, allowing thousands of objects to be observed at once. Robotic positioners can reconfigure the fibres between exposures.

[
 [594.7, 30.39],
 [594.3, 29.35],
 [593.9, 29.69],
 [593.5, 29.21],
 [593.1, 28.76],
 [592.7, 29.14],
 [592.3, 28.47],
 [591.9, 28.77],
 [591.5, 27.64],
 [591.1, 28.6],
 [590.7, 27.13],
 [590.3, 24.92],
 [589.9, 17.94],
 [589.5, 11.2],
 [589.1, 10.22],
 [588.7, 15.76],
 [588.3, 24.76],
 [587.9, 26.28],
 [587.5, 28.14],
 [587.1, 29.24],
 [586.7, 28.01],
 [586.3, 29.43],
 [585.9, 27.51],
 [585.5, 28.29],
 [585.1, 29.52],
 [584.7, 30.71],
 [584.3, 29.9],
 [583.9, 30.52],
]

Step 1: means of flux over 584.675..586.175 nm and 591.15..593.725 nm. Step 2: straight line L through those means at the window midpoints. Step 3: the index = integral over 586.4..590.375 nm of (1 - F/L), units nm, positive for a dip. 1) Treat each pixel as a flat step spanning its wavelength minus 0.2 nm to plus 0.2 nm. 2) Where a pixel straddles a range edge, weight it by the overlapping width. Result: 0.97 nm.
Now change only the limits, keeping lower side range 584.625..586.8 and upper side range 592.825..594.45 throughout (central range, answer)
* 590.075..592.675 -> 0.137 nm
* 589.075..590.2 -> 0.559 nm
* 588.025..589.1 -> 0.377 nm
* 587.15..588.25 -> 0.068 nm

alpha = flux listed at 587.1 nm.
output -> 29.24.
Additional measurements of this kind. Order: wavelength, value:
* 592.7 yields 29.14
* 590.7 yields 27.13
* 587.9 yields 26.28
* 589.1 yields 10.22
